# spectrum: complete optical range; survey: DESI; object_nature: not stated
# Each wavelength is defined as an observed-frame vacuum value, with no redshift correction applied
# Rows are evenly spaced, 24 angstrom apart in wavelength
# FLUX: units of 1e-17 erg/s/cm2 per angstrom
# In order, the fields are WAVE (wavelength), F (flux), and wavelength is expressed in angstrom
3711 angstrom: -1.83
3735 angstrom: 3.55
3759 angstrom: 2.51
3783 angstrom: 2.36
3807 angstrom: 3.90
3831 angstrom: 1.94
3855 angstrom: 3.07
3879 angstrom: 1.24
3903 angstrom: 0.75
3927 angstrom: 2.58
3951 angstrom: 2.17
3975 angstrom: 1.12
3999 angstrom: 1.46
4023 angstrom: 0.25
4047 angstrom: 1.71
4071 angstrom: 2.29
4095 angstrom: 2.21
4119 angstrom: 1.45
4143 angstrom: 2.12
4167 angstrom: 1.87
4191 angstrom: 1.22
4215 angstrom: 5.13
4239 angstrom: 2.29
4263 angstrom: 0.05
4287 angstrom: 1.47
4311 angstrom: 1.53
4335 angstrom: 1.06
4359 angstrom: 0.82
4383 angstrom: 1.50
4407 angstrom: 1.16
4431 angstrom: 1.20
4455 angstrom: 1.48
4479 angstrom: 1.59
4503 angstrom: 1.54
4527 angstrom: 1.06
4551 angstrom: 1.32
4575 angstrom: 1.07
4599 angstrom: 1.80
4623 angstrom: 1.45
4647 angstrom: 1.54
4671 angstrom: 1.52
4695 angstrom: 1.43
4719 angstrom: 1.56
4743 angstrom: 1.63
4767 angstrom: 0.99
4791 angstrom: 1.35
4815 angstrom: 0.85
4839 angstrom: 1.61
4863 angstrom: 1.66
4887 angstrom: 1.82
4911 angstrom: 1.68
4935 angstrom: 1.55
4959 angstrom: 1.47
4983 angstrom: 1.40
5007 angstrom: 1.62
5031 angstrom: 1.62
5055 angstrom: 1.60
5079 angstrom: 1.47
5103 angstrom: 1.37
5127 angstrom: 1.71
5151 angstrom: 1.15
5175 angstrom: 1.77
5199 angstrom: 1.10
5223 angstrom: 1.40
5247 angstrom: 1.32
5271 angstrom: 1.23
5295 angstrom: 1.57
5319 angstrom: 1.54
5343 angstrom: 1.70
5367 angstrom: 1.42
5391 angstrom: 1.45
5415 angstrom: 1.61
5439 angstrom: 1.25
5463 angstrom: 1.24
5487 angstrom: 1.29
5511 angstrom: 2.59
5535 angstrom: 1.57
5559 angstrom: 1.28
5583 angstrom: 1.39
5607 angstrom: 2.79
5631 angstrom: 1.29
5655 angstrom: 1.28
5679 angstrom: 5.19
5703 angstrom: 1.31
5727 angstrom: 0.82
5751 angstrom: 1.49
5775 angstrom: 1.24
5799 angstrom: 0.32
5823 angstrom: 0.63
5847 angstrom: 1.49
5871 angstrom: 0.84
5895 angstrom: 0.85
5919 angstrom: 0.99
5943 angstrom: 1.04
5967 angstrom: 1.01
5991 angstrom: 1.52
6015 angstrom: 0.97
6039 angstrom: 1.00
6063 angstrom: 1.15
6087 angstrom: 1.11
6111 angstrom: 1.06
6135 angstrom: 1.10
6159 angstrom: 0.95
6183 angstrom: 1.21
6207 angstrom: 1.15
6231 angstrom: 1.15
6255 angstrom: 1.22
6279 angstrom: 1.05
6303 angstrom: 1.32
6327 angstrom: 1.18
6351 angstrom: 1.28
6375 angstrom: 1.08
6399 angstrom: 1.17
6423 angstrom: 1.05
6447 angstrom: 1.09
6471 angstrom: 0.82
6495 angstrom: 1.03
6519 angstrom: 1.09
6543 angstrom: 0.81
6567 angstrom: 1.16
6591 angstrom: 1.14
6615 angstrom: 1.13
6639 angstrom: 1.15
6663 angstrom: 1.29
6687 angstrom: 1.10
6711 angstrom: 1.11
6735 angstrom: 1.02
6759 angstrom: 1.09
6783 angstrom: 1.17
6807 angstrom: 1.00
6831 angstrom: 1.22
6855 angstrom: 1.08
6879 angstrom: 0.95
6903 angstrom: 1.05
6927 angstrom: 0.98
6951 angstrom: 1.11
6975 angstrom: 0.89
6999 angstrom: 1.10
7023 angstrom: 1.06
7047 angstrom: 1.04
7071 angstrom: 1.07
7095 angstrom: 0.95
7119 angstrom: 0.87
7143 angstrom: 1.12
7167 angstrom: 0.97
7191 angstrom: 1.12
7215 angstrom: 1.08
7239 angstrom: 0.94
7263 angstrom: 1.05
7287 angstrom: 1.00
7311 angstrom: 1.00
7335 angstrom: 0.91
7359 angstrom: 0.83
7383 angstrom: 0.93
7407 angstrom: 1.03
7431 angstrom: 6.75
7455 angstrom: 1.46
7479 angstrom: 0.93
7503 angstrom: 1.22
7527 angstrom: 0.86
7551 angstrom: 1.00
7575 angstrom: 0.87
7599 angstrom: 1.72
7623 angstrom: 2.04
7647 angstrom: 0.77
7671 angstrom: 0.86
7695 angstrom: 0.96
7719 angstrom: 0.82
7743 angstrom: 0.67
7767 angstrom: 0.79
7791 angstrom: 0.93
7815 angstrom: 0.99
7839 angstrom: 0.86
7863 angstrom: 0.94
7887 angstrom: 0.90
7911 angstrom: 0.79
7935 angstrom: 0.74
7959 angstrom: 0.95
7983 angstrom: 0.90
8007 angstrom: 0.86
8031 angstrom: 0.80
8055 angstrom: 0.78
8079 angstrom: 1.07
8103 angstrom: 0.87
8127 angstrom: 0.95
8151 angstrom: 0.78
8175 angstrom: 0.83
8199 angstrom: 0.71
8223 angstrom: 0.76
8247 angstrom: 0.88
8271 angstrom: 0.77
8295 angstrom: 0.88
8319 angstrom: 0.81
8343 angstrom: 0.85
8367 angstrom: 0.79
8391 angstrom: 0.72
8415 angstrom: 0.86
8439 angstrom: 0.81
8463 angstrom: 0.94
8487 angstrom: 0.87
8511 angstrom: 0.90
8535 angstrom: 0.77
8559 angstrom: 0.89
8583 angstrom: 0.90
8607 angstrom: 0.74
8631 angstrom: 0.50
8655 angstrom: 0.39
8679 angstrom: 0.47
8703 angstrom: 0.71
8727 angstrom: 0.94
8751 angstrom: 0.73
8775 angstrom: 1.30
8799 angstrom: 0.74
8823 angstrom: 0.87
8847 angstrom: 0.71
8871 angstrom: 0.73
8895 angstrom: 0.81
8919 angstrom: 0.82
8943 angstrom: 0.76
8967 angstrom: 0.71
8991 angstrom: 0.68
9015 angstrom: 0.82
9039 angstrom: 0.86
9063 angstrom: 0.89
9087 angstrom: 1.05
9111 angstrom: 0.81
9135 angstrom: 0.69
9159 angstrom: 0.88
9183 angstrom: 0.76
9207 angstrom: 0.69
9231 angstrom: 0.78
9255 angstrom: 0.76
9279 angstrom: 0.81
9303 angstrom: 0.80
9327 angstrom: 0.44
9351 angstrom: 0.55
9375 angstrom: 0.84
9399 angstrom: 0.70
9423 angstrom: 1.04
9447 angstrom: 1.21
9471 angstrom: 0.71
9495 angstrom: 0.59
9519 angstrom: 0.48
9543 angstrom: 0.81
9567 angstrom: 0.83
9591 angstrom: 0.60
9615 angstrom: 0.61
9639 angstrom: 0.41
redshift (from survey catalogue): 0.13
